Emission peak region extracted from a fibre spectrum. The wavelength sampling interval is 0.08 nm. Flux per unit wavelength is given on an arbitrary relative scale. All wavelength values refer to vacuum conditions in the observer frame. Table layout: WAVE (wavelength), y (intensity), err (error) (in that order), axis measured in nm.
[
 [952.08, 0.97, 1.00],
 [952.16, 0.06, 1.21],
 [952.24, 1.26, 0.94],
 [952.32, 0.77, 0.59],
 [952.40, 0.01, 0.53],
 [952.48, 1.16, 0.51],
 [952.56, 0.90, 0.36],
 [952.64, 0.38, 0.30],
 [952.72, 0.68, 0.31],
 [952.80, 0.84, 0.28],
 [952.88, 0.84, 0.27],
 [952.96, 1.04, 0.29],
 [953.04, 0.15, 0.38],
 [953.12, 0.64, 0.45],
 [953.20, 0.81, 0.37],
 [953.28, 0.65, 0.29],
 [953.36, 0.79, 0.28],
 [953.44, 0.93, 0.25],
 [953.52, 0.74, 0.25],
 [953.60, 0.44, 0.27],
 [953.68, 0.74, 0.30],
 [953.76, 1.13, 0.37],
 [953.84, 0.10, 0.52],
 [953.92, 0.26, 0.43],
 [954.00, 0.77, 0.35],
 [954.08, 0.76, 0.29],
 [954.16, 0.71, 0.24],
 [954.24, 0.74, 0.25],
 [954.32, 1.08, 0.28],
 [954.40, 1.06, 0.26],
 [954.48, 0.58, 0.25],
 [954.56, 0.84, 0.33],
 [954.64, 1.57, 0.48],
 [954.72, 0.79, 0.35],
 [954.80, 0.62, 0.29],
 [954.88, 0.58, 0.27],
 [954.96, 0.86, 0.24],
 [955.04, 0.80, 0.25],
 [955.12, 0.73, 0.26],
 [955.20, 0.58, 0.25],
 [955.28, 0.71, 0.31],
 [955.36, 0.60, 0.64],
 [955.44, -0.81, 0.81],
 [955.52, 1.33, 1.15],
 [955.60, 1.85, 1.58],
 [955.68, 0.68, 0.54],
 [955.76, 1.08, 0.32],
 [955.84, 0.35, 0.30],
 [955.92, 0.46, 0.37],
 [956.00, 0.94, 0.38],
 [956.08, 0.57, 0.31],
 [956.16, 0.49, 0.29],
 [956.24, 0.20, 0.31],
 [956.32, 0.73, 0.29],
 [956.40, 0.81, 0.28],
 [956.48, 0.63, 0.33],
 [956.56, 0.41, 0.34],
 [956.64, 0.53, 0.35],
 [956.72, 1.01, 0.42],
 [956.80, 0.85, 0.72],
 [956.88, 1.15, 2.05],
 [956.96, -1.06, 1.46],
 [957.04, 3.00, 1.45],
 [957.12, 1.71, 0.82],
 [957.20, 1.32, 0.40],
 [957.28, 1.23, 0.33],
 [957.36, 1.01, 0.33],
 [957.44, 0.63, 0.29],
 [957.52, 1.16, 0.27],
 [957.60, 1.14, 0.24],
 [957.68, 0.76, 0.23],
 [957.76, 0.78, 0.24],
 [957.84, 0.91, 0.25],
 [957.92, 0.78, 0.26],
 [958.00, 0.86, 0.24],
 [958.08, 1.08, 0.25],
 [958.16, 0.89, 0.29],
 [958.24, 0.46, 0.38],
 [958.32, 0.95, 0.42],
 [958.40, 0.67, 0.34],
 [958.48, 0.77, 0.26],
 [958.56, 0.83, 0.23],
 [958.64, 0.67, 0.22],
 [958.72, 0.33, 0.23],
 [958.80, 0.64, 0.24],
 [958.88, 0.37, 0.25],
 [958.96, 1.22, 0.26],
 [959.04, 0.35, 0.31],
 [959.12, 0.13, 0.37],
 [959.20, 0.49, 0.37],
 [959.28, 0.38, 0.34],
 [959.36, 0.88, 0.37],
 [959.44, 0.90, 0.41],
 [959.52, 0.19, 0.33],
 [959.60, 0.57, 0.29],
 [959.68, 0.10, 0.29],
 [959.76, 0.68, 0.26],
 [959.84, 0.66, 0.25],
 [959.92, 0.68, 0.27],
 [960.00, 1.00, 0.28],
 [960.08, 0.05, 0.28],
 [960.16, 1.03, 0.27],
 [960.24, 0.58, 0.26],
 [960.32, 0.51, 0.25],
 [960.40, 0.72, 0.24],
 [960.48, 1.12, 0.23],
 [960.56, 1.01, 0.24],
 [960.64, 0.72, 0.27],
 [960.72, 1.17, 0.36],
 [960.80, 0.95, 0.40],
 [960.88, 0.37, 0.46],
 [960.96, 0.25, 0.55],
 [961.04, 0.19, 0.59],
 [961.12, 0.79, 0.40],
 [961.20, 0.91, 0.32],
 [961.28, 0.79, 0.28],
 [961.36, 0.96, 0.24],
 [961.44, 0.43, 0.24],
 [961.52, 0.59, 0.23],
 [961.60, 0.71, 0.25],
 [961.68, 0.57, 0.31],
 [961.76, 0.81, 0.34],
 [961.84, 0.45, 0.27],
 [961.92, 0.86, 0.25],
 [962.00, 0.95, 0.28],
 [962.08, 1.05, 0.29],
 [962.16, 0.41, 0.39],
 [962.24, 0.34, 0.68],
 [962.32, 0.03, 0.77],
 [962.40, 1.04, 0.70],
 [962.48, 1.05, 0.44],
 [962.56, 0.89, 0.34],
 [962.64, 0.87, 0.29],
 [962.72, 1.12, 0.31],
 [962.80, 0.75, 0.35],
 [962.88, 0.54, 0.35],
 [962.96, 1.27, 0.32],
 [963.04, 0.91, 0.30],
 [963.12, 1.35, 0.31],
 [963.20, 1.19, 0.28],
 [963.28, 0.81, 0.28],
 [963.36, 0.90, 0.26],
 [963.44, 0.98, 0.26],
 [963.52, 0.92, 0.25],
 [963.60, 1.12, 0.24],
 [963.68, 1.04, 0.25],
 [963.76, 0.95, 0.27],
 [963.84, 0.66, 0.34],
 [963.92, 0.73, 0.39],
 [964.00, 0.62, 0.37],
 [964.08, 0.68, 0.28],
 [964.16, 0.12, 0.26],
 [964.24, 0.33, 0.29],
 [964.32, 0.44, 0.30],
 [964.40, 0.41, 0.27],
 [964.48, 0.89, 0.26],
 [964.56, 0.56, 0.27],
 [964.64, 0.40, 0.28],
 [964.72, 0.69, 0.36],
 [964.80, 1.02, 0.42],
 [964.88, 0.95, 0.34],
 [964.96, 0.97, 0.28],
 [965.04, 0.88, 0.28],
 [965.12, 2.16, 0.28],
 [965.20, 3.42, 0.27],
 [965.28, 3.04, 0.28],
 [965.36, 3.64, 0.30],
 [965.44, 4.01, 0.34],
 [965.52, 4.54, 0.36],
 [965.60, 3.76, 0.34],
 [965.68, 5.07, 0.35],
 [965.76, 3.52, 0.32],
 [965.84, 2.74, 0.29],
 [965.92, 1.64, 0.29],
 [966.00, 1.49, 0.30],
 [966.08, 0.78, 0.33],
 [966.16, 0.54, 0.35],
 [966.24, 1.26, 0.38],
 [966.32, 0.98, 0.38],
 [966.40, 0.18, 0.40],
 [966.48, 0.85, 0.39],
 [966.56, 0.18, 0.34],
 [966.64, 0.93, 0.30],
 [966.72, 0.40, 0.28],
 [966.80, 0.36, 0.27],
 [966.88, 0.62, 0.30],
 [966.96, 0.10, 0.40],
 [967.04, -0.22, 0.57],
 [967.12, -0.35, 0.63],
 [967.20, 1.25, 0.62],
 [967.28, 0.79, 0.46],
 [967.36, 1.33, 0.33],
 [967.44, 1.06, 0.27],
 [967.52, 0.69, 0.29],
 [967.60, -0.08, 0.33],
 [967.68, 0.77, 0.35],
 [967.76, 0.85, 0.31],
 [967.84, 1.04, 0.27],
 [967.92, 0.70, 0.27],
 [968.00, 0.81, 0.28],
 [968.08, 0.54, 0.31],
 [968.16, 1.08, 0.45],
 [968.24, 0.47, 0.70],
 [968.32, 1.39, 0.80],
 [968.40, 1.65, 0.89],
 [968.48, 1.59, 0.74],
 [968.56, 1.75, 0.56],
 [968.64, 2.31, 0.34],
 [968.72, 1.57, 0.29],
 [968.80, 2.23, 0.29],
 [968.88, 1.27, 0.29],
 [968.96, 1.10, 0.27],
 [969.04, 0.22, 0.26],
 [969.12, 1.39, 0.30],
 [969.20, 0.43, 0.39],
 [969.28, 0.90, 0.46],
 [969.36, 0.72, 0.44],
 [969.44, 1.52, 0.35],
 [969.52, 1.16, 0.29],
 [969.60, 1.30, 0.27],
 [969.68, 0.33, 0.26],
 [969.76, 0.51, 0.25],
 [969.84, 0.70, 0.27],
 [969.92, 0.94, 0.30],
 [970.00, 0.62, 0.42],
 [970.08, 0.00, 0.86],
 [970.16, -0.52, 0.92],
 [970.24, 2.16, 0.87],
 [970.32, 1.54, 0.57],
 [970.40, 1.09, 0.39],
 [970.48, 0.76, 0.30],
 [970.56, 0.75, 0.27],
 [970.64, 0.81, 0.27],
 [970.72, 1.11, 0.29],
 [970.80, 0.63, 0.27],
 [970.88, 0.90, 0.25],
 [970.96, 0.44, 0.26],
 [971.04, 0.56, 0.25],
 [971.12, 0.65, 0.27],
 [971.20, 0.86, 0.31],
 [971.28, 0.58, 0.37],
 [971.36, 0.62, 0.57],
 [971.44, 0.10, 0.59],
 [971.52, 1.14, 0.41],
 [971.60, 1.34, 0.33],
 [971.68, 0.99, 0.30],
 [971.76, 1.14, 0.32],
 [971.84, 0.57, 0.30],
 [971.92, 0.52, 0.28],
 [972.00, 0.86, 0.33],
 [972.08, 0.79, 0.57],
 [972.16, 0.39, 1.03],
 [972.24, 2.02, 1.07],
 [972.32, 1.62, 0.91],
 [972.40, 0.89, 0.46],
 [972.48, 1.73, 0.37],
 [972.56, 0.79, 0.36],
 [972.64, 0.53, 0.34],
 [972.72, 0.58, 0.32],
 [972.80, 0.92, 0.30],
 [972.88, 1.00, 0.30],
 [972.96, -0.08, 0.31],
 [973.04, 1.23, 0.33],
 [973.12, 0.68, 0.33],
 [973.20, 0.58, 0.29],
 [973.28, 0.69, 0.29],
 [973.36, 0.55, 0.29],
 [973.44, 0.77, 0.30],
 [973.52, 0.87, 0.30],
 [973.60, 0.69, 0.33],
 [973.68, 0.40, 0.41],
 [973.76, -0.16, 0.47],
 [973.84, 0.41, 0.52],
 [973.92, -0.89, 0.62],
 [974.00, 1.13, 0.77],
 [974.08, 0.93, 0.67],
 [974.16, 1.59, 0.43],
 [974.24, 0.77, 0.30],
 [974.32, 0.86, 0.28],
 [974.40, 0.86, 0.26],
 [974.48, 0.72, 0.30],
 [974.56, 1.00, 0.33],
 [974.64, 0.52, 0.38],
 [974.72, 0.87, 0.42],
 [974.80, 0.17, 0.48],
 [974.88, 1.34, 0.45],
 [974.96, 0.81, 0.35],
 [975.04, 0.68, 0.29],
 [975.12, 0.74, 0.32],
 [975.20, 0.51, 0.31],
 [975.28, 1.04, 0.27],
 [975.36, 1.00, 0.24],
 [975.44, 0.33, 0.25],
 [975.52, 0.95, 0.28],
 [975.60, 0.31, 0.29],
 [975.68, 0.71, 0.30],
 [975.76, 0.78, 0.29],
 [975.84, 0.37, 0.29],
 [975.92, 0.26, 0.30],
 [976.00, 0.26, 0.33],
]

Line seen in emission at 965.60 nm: H-alpha 6563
